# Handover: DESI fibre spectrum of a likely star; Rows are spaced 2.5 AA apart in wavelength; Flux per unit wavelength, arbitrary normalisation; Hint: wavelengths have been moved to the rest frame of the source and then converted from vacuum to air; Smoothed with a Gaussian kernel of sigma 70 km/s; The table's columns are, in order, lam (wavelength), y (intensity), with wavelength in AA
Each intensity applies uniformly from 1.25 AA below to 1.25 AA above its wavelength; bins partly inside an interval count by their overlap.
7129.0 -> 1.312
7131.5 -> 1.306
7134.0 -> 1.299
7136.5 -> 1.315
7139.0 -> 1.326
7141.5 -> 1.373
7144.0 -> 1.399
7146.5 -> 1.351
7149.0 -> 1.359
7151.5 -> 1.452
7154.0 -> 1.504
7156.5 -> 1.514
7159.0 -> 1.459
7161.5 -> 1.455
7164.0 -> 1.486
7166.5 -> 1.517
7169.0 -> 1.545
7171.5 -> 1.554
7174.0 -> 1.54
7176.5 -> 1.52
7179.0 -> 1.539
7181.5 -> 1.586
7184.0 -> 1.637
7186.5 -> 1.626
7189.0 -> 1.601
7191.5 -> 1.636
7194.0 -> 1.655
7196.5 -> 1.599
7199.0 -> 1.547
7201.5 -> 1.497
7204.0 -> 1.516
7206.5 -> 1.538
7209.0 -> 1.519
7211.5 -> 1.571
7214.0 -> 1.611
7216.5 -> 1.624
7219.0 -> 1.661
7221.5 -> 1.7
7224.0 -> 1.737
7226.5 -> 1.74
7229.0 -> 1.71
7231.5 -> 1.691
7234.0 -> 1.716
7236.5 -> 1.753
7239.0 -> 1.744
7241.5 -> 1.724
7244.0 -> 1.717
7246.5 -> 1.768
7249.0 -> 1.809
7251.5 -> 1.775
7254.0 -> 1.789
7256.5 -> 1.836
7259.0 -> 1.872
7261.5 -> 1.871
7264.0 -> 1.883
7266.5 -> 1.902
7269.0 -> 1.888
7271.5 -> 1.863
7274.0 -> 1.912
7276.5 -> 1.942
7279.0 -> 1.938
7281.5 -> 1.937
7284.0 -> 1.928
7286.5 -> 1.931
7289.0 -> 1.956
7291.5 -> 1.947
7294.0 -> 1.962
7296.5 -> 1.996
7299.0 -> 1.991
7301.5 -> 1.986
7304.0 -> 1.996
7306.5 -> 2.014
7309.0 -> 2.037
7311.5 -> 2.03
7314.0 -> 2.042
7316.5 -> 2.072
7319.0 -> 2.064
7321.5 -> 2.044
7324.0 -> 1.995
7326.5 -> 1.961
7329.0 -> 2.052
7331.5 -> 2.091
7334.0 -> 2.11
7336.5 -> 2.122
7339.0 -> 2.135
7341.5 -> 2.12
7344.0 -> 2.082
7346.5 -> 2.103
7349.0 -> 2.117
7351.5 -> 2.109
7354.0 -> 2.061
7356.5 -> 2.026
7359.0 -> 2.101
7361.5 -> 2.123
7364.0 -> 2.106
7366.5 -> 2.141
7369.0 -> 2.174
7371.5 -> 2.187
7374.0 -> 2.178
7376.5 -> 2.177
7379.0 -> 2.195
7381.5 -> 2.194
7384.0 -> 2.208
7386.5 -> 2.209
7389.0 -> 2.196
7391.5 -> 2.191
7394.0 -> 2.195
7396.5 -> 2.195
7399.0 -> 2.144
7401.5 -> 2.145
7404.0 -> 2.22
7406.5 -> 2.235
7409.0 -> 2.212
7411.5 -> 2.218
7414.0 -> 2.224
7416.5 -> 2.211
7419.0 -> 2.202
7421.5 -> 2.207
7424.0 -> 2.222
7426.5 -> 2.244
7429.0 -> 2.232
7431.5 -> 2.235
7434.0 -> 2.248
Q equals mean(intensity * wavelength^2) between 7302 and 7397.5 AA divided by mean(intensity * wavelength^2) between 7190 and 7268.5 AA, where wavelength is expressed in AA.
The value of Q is 1.28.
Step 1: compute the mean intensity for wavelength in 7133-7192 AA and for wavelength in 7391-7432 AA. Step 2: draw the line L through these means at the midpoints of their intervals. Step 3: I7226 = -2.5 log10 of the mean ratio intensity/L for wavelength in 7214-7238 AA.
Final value -0.02 mag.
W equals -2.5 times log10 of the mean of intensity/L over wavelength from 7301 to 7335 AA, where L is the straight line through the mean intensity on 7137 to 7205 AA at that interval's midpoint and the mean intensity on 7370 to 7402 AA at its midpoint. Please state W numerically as -0.03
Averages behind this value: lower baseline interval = 1.51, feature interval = 2.04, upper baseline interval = 2.19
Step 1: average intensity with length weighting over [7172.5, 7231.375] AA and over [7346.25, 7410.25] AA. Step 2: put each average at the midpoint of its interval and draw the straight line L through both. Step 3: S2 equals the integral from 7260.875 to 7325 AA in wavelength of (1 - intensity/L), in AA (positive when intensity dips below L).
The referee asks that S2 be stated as -2.6 AA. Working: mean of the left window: 1.61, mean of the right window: 2.16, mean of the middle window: 1.97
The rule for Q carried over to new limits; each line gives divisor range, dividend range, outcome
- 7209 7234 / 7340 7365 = 1.30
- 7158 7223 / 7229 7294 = 1.20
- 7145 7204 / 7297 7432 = 1.47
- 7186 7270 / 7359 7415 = 1.34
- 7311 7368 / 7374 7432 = 1.08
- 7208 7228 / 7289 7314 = 1.24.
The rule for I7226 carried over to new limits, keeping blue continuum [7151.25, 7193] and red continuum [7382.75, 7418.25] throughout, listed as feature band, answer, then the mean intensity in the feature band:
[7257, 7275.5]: -0.04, 1.88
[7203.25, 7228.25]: 0.03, 1.63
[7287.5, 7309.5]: -0.04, 1.98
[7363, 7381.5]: -0.02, 2.17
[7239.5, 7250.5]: 0.00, 1.75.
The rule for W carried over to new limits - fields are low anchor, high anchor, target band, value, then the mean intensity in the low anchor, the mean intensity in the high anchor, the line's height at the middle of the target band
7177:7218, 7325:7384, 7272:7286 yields -0.04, 1.58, 2.12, 1.86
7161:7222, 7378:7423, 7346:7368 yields -0.02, 1.57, 2.2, 2.07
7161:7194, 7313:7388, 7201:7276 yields 0.01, 1.56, 2.11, 1.76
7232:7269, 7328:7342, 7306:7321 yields -0.01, 1.8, 2.11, 2.03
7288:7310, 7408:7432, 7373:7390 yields -0.02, 1.99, 2.22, 2.15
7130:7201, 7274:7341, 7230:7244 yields 0.02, 1.49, 2.01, 1.75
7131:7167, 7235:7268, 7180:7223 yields 0.01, 1.41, 1.8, 1.61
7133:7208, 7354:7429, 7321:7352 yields -0.04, 1.5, 2.18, 2.01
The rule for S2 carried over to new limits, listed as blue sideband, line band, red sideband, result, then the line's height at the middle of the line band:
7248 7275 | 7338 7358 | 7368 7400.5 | -0.05 AA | 2.09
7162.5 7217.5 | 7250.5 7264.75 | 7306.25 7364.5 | -0.28 AA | 1.8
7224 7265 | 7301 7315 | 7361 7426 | -0.49 AA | 1.95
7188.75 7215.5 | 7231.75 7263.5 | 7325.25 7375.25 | -0.83 AA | 1.74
